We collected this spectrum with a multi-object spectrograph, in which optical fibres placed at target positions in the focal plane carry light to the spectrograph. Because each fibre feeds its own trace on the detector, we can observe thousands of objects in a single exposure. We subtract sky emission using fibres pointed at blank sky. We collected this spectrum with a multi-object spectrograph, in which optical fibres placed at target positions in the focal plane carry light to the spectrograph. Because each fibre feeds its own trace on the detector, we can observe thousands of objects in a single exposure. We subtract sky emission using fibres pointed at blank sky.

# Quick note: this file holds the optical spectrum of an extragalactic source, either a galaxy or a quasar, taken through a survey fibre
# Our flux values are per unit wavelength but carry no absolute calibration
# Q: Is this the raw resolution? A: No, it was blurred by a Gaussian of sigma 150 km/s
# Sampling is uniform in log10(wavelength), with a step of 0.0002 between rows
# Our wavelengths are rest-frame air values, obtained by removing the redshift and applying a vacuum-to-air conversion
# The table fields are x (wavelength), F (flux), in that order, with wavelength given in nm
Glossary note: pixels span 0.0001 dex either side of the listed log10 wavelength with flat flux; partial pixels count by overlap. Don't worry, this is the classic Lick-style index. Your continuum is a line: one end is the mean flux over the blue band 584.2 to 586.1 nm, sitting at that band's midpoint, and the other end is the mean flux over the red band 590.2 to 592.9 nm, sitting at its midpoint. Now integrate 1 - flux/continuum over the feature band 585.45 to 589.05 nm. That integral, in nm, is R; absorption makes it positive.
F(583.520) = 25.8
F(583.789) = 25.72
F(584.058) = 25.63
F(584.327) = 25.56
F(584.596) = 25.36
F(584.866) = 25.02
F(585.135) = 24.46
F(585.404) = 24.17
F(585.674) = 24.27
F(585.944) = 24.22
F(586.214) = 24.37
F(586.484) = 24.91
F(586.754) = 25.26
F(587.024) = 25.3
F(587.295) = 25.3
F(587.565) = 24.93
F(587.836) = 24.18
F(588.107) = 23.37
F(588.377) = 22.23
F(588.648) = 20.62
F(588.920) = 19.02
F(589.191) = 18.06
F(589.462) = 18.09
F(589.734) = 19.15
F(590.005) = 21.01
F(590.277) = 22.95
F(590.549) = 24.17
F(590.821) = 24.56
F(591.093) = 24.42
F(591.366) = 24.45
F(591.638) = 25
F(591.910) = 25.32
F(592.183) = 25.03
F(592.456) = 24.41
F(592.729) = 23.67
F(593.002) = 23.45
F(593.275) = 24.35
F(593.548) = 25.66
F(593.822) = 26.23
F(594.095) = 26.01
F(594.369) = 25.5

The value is 0.13 nm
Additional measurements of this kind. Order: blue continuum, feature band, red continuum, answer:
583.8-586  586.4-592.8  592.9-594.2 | 0.49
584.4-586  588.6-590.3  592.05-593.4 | 0.33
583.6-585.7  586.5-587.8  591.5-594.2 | 0.00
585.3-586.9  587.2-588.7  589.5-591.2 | 0.01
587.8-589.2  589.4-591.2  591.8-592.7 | 0.06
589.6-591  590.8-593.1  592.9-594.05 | -0.07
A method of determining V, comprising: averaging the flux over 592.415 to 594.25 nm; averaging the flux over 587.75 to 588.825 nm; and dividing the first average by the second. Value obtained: 1.11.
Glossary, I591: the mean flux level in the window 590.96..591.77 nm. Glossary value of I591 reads 24.6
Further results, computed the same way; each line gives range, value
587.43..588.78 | 23.1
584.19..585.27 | 25.1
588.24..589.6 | 19.6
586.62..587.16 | 25.3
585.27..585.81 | 24.2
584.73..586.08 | 24.4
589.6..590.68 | 21.8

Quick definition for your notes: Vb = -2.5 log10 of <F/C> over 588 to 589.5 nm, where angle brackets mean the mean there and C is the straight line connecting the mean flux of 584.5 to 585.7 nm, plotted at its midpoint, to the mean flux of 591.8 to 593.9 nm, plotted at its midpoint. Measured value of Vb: 0.21 mag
